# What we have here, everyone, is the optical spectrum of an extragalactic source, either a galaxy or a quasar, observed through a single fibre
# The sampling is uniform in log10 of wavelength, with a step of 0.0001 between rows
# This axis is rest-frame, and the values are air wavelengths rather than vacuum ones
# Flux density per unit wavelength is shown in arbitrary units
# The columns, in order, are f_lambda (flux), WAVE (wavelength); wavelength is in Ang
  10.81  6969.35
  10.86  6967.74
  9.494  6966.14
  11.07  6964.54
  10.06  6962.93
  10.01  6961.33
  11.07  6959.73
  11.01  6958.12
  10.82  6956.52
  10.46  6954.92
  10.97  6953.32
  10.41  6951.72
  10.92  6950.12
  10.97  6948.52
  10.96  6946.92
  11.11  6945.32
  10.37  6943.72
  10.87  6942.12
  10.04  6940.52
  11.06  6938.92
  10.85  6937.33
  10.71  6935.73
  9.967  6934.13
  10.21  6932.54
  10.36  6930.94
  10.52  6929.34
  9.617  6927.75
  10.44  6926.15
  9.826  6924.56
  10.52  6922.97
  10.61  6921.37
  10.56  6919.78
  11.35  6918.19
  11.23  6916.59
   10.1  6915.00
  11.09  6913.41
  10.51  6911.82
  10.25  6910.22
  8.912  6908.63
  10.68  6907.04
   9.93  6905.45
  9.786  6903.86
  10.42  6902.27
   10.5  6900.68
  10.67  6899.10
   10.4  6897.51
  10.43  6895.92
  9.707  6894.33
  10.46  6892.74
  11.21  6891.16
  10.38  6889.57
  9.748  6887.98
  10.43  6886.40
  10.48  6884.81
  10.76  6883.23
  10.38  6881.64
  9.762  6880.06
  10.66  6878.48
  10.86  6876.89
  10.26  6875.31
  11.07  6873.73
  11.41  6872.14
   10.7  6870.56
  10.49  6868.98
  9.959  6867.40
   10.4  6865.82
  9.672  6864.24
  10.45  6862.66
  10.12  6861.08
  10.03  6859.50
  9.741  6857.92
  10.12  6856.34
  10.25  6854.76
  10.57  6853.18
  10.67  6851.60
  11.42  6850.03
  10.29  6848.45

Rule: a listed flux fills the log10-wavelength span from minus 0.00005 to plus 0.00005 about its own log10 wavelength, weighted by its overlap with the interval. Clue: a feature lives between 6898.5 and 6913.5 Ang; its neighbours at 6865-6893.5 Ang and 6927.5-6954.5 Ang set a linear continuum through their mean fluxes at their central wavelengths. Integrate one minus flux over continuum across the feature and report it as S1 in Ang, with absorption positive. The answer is 0.47 Ang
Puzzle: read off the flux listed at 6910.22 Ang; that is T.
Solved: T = 10.25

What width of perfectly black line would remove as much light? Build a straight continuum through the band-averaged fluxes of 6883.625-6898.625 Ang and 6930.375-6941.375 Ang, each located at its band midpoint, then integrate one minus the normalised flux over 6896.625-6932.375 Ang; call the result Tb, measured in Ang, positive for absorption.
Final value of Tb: 0.2 Ang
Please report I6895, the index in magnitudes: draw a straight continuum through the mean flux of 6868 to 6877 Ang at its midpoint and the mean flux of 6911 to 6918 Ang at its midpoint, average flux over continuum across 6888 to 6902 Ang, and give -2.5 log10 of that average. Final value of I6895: 0.04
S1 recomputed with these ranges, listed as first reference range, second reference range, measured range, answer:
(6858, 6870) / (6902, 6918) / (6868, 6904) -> -0.9 Ang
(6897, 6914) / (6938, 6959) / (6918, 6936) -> 0.3 Ang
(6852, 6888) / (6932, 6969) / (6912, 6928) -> 0.0 Ang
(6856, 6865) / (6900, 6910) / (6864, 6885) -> -1.0 Ang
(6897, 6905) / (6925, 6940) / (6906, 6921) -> -0.2 Ang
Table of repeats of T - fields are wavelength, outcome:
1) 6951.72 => 10.41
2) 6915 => 10.1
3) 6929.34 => 10.52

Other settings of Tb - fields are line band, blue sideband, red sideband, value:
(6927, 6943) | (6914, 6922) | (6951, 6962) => 0.48 Ang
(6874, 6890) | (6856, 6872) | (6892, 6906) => -0.24 Ang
